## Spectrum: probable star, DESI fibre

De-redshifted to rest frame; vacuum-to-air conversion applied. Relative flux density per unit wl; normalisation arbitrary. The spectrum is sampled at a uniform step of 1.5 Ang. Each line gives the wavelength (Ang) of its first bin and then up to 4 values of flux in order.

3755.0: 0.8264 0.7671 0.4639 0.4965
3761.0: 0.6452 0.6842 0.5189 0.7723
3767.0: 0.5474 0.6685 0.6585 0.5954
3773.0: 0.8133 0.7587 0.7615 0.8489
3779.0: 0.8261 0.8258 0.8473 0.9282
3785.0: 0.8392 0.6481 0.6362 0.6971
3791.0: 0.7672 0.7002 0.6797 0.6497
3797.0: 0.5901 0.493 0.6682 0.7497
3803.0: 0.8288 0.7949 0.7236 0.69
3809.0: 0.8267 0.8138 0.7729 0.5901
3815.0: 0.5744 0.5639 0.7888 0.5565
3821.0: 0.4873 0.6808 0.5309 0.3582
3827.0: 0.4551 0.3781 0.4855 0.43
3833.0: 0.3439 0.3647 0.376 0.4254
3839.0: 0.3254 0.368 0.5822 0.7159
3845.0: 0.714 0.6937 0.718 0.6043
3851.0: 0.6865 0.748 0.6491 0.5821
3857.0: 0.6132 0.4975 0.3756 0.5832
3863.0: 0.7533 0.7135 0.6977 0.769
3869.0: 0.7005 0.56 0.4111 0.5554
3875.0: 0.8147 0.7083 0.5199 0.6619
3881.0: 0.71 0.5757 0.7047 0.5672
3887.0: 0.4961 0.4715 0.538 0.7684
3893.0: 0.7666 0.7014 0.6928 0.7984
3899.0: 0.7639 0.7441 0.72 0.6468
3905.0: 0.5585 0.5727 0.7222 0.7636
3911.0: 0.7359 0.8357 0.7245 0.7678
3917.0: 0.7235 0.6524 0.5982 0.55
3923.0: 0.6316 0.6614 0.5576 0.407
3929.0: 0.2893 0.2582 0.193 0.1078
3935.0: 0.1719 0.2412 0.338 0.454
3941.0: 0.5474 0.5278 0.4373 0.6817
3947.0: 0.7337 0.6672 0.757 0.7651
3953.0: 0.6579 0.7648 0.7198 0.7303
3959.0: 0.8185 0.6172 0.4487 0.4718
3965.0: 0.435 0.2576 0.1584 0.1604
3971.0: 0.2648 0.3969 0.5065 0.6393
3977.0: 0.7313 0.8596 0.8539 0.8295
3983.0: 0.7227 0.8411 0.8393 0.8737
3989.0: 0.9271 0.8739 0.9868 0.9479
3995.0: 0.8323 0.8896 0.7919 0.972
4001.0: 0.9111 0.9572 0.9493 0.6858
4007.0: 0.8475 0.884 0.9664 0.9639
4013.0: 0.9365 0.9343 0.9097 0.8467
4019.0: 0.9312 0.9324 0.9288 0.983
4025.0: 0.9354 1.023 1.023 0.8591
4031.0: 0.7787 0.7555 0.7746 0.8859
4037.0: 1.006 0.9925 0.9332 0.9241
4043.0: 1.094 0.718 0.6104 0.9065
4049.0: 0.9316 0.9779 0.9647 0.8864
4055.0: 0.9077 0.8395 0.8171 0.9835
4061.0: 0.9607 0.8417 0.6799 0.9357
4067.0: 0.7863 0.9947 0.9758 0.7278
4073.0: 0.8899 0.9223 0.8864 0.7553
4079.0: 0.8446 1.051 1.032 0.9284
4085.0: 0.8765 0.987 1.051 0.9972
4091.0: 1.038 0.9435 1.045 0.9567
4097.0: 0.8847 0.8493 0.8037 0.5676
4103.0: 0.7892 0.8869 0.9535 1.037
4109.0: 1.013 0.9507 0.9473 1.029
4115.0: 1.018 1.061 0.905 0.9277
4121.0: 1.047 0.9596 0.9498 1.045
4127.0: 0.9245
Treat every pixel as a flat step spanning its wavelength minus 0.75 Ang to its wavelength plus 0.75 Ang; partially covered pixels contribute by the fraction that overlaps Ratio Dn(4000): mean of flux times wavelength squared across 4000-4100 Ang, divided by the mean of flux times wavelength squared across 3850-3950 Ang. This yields 1.6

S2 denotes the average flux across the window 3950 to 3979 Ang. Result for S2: 0.55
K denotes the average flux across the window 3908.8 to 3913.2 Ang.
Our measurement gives 0.778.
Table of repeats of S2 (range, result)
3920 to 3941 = 0.388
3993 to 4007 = 0.879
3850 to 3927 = 0.652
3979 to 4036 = 0.889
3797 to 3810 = 0.716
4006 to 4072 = 0.897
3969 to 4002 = 0.763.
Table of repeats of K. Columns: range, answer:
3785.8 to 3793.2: 0.69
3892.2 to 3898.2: 0.74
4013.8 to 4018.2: 0.897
